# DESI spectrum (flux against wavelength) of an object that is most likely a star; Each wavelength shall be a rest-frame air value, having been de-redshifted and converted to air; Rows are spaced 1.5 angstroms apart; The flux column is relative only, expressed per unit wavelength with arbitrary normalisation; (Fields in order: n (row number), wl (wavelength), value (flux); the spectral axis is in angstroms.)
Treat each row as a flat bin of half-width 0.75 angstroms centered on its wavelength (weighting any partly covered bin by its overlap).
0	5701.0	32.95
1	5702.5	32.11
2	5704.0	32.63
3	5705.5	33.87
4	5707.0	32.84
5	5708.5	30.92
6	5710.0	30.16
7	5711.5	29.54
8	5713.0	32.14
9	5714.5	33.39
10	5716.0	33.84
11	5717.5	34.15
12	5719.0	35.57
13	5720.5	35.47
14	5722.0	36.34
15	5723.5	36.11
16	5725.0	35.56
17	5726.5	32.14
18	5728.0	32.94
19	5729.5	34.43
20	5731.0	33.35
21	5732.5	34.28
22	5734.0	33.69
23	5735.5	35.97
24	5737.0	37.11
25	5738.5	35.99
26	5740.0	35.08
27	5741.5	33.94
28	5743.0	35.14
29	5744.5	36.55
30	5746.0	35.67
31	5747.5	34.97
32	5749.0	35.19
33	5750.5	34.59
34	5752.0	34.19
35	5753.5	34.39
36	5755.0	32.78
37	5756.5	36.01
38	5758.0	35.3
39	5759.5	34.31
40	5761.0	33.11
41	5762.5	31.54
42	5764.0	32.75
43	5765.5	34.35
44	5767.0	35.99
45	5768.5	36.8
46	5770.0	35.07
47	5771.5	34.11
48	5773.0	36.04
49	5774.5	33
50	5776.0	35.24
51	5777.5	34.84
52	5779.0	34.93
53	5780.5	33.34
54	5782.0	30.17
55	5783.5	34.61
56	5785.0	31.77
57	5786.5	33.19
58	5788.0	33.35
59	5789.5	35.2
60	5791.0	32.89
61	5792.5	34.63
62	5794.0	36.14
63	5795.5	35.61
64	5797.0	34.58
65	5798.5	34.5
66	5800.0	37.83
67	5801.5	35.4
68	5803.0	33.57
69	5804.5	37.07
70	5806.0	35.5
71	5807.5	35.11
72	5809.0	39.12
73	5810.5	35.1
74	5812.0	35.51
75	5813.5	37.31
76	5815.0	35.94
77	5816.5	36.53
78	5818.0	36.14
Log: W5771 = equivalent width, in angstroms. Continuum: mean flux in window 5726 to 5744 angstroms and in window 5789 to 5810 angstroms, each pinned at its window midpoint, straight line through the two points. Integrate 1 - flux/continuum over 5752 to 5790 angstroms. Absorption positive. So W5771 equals 1.1 angstroms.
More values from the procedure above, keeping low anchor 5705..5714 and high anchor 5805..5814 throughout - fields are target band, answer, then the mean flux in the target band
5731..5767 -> -1.3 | 34.6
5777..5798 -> 0.8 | 33.9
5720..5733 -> -0.9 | 34.5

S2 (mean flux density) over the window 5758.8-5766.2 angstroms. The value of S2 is 33.2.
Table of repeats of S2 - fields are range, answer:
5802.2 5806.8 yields 35.4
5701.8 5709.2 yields 32.5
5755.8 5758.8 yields 35.6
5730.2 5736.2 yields 34.3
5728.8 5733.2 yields 34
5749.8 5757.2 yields 34.4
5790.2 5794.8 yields 34.6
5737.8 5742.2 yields 35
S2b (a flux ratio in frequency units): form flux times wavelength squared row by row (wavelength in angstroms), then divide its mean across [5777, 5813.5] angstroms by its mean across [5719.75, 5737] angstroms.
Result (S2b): 1.03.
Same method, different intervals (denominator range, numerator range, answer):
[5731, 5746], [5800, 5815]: 1.05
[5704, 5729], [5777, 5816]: 1.07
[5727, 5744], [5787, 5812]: 1.04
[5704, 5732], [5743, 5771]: 1.05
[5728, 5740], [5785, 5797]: 1.00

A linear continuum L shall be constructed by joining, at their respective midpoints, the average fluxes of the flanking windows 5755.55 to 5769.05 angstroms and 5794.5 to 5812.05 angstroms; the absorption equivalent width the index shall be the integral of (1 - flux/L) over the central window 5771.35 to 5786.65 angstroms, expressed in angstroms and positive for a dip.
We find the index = 0.5 angstroms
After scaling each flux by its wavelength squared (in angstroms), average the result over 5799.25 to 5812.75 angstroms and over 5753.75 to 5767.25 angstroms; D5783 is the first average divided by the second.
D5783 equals 1.08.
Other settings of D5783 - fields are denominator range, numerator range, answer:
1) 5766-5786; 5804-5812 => 1.07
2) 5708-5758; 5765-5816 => 1.04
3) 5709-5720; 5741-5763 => 1.07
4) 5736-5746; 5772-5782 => 0.97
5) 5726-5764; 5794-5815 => 1.06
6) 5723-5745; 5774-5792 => 0.98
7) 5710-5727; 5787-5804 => 1.06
